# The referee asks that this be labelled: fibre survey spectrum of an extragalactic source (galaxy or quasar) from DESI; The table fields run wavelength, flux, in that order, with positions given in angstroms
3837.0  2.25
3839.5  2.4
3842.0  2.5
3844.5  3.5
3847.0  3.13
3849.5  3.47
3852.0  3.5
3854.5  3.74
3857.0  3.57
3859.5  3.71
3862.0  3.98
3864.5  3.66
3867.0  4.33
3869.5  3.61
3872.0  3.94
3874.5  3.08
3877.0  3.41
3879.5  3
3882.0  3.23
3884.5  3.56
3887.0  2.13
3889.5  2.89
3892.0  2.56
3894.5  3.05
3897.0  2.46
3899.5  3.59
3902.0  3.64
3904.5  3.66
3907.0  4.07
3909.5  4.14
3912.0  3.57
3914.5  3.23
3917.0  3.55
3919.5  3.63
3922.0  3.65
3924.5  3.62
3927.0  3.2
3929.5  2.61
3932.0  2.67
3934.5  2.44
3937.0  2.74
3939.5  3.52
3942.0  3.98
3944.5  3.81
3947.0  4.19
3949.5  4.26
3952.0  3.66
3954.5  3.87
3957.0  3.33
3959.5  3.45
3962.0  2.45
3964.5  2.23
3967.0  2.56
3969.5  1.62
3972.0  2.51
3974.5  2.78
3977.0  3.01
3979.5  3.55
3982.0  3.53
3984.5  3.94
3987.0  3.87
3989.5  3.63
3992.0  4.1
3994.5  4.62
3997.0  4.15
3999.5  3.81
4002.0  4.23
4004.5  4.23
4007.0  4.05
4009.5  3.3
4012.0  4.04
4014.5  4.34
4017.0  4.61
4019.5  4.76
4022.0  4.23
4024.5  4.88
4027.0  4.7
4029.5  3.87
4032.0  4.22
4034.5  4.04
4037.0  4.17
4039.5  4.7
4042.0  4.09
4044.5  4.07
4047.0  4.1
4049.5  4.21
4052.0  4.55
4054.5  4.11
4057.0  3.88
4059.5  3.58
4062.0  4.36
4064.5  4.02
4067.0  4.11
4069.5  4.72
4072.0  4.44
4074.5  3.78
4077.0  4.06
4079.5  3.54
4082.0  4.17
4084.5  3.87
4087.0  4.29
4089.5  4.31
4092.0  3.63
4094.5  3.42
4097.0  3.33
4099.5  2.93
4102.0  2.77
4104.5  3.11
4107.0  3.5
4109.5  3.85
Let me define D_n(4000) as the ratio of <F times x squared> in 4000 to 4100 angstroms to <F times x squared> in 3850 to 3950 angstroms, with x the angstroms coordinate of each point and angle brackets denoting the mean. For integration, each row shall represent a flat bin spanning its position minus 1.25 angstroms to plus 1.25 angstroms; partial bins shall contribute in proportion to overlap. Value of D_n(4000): 1.29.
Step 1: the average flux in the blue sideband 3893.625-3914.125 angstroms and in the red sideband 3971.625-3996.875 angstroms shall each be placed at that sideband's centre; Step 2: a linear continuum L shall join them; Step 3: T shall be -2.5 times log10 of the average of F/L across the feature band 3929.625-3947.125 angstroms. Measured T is 0.10 mag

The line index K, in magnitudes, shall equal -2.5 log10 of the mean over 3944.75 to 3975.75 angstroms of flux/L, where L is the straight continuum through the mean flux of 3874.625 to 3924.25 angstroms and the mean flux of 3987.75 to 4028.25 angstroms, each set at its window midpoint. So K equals 0.22 mag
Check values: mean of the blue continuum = 3.32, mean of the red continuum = 4.23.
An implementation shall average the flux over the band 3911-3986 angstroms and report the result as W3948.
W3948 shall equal 3.24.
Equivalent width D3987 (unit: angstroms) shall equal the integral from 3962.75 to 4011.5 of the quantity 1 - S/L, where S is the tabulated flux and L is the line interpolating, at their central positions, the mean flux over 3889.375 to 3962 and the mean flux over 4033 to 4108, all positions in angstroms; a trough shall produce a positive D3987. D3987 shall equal 2.4 angstroms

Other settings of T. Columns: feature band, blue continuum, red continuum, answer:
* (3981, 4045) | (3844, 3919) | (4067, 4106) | -0.14 mag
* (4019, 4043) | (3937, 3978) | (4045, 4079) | -0.13 mag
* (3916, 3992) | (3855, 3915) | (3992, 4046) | 0.17 mag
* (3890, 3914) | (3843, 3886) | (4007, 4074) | 0.09 mag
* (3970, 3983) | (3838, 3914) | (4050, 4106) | 0.21 mag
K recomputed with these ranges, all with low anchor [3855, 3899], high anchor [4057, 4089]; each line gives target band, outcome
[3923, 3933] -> 0.15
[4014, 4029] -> -0.18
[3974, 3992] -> 0.05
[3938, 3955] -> -0.09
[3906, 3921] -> -0.07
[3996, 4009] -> -0.07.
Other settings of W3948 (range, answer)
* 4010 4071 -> 4.25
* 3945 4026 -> 3.69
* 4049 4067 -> 4.1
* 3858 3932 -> 3.39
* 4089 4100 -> 3.51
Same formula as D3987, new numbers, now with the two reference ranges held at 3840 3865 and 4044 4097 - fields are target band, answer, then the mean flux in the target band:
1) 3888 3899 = 2.4 angstroms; 2.78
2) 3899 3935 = 1.8 angstroms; 3.43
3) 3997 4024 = -2.1 angstroms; 4.18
